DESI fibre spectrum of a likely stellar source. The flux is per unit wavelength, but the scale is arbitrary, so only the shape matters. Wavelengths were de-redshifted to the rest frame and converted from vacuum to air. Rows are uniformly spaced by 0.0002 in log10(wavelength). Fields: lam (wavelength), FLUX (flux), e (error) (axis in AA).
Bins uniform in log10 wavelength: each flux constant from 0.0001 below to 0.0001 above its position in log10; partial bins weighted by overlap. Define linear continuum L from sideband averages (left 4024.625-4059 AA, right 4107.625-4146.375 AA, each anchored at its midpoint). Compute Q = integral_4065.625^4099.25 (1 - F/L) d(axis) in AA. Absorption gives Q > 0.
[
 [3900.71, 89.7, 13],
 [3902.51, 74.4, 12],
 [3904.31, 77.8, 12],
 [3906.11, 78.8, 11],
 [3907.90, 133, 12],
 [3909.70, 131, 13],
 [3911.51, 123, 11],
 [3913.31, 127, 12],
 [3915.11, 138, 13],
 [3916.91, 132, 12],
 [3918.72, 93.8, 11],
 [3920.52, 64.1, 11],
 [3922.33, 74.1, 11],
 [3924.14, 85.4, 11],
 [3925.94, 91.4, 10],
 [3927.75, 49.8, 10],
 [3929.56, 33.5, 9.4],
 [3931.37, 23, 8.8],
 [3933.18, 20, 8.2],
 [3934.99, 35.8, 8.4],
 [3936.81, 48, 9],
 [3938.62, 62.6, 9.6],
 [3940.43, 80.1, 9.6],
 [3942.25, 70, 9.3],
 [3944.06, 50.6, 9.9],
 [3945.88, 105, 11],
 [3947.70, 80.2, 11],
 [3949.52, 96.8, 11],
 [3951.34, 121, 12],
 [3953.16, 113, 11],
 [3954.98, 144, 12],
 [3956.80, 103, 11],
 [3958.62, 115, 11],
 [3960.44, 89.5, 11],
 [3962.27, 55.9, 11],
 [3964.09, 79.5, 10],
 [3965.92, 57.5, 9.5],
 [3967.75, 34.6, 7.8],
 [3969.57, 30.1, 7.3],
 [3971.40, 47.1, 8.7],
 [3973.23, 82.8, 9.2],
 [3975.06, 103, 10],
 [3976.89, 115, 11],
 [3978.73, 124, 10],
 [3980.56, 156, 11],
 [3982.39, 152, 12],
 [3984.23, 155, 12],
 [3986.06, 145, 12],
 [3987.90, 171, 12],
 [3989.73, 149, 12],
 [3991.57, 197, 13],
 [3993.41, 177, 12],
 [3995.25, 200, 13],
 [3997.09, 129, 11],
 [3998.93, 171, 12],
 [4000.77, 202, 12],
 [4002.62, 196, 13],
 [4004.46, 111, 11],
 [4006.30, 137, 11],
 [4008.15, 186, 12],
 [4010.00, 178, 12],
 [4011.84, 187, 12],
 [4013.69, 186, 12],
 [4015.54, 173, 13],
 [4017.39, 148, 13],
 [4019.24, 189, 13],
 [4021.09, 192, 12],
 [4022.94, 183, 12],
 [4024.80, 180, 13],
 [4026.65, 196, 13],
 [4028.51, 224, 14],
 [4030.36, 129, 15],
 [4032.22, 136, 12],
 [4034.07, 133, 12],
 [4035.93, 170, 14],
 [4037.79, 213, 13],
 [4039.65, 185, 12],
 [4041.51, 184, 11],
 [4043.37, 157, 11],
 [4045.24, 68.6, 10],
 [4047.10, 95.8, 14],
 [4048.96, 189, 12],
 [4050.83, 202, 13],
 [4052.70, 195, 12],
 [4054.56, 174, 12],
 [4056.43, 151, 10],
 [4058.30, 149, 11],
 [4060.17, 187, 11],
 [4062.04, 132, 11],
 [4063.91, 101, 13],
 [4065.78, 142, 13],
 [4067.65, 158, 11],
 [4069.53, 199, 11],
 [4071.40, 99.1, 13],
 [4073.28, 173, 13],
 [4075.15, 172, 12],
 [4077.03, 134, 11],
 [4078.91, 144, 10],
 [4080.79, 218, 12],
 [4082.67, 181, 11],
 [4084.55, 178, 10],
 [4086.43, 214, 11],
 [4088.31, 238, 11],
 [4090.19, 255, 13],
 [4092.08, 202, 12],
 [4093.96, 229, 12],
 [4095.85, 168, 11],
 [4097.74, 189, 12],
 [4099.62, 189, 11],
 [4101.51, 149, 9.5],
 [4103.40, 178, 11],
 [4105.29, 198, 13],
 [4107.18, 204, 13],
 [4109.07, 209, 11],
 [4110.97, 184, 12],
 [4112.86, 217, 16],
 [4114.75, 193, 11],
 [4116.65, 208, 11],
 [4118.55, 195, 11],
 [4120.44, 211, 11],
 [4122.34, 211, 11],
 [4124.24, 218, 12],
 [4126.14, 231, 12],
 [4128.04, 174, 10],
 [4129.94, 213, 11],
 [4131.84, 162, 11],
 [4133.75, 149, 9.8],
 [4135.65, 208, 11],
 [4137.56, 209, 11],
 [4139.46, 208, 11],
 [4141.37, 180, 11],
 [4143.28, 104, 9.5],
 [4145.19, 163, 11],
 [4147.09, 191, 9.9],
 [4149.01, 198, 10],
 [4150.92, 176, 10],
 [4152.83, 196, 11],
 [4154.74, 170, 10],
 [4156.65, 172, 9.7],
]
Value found -1.11 AA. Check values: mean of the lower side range 165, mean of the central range 184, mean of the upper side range 192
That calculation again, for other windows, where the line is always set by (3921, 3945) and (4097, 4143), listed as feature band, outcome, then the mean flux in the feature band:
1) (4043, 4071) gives -0.9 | 152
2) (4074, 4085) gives -0.4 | 171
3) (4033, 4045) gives -3.0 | 167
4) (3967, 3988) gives -4.0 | 108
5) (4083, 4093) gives -2.6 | 215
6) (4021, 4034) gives -5.0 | 173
